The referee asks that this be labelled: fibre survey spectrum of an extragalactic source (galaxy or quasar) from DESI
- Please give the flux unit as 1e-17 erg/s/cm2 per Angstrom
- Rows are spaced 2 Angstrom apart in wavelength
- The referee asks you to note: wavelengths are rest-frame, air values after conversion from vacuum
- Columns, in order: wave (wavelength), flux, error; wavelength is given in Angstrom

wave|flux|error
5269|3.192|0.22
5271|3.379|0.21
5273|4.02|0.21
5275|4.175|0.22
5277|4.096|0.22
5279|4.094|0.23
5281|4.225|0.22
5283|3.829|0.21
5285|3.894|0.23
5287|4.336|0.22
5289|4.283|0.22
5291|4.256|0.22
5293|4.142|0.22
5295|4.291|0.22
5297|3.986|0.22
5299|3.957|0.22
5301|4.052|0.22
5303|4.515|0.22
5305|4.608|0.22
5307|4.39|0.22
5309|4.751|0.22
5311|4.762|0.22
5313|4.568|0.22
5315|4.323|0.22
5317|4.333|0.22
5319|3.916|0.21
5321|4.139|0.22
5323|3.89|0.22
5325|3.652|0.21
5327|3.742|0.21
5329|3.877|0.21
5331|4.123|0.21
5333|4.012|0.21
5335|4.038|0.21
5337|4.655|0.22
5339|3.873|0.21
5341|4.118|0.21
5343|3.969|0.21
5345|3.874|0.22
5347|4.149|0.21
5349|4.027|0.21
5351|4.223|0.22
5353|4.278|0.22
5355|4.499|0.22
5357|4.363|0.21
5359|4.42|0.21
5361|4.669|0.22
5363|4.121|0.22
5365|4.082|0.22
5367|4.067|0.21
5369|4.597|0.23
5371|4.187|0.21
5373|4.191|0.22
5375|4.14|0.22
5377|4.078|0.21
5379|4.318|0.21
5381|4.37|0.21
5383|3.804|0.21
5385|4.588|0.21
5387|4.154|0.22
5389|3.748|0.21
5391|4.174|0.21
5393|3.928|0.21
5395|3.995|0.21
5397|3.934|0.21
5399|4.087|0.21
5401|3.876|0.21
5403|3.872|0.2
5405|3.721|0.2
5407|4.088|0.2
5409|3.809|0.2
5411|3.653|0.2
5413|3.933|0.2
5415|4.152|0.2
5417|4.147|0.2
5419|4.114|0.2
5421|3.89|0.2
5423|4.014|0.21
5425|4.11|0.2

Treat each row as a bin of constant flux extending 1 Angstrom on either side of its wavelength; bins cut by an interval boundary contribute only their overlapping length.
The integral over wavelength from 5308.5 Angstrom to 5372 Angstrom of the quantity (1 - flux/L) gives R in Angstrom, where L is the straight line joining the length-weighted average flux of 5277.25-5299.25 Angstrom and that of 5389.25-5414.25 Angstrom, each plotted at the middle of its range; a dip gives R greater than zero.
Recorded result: -2.6 Angstrom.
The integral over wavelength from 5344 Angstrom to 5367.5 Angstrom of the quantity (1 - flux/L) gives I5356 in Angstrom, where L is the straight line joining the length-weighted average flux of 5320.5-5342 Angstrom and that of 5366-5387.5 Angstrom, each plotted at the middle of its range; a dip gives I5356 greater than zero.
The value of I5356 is -0.6 Angstrom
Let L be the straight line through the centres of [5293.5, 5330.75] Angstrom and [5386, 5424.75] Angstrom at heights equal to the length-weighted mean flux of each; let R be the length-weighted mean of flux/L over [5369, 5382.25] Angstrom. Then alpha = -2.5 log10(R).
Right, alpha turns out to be -0.05 mag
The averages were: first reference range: 4.21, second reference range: 3.97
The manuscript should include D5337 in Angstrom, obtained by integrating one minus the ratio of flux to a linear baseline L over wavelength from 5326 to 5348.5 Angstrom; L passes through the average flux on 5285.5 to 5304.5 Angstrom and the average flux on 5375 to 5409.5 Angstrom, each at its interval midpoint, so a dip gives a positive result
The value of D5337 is 0.5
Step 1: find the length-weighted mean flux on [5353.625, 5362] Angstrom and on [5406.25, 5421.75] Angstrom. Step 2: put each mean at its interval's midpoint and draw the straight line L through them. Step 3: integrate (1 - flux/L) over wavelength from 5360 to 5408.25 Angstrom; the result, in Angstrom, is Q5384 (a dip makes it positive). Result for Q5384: 1.45 Angstrom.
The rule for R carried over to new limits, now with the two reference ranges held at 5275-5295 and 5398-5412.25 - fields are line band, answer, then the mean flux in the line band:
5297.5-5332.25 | -1.1 Angstrom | 4.21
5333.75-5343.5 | -0.3 Angstrom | 4.14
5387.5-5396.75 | -0.2 Angstrom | 3.97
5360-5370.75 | -0.9 Angstrom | 4.3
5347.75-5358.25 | -0.8 Angstrom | 4.28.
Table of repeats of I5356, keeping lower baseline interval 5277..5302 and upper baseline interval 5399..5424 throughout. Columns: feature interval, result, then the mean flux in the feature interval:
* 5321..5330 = 0.5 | 3.83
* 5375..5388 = -0.7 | 4.21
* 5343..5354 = -0.2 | 4.1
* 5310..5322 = -0.8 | 4.34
